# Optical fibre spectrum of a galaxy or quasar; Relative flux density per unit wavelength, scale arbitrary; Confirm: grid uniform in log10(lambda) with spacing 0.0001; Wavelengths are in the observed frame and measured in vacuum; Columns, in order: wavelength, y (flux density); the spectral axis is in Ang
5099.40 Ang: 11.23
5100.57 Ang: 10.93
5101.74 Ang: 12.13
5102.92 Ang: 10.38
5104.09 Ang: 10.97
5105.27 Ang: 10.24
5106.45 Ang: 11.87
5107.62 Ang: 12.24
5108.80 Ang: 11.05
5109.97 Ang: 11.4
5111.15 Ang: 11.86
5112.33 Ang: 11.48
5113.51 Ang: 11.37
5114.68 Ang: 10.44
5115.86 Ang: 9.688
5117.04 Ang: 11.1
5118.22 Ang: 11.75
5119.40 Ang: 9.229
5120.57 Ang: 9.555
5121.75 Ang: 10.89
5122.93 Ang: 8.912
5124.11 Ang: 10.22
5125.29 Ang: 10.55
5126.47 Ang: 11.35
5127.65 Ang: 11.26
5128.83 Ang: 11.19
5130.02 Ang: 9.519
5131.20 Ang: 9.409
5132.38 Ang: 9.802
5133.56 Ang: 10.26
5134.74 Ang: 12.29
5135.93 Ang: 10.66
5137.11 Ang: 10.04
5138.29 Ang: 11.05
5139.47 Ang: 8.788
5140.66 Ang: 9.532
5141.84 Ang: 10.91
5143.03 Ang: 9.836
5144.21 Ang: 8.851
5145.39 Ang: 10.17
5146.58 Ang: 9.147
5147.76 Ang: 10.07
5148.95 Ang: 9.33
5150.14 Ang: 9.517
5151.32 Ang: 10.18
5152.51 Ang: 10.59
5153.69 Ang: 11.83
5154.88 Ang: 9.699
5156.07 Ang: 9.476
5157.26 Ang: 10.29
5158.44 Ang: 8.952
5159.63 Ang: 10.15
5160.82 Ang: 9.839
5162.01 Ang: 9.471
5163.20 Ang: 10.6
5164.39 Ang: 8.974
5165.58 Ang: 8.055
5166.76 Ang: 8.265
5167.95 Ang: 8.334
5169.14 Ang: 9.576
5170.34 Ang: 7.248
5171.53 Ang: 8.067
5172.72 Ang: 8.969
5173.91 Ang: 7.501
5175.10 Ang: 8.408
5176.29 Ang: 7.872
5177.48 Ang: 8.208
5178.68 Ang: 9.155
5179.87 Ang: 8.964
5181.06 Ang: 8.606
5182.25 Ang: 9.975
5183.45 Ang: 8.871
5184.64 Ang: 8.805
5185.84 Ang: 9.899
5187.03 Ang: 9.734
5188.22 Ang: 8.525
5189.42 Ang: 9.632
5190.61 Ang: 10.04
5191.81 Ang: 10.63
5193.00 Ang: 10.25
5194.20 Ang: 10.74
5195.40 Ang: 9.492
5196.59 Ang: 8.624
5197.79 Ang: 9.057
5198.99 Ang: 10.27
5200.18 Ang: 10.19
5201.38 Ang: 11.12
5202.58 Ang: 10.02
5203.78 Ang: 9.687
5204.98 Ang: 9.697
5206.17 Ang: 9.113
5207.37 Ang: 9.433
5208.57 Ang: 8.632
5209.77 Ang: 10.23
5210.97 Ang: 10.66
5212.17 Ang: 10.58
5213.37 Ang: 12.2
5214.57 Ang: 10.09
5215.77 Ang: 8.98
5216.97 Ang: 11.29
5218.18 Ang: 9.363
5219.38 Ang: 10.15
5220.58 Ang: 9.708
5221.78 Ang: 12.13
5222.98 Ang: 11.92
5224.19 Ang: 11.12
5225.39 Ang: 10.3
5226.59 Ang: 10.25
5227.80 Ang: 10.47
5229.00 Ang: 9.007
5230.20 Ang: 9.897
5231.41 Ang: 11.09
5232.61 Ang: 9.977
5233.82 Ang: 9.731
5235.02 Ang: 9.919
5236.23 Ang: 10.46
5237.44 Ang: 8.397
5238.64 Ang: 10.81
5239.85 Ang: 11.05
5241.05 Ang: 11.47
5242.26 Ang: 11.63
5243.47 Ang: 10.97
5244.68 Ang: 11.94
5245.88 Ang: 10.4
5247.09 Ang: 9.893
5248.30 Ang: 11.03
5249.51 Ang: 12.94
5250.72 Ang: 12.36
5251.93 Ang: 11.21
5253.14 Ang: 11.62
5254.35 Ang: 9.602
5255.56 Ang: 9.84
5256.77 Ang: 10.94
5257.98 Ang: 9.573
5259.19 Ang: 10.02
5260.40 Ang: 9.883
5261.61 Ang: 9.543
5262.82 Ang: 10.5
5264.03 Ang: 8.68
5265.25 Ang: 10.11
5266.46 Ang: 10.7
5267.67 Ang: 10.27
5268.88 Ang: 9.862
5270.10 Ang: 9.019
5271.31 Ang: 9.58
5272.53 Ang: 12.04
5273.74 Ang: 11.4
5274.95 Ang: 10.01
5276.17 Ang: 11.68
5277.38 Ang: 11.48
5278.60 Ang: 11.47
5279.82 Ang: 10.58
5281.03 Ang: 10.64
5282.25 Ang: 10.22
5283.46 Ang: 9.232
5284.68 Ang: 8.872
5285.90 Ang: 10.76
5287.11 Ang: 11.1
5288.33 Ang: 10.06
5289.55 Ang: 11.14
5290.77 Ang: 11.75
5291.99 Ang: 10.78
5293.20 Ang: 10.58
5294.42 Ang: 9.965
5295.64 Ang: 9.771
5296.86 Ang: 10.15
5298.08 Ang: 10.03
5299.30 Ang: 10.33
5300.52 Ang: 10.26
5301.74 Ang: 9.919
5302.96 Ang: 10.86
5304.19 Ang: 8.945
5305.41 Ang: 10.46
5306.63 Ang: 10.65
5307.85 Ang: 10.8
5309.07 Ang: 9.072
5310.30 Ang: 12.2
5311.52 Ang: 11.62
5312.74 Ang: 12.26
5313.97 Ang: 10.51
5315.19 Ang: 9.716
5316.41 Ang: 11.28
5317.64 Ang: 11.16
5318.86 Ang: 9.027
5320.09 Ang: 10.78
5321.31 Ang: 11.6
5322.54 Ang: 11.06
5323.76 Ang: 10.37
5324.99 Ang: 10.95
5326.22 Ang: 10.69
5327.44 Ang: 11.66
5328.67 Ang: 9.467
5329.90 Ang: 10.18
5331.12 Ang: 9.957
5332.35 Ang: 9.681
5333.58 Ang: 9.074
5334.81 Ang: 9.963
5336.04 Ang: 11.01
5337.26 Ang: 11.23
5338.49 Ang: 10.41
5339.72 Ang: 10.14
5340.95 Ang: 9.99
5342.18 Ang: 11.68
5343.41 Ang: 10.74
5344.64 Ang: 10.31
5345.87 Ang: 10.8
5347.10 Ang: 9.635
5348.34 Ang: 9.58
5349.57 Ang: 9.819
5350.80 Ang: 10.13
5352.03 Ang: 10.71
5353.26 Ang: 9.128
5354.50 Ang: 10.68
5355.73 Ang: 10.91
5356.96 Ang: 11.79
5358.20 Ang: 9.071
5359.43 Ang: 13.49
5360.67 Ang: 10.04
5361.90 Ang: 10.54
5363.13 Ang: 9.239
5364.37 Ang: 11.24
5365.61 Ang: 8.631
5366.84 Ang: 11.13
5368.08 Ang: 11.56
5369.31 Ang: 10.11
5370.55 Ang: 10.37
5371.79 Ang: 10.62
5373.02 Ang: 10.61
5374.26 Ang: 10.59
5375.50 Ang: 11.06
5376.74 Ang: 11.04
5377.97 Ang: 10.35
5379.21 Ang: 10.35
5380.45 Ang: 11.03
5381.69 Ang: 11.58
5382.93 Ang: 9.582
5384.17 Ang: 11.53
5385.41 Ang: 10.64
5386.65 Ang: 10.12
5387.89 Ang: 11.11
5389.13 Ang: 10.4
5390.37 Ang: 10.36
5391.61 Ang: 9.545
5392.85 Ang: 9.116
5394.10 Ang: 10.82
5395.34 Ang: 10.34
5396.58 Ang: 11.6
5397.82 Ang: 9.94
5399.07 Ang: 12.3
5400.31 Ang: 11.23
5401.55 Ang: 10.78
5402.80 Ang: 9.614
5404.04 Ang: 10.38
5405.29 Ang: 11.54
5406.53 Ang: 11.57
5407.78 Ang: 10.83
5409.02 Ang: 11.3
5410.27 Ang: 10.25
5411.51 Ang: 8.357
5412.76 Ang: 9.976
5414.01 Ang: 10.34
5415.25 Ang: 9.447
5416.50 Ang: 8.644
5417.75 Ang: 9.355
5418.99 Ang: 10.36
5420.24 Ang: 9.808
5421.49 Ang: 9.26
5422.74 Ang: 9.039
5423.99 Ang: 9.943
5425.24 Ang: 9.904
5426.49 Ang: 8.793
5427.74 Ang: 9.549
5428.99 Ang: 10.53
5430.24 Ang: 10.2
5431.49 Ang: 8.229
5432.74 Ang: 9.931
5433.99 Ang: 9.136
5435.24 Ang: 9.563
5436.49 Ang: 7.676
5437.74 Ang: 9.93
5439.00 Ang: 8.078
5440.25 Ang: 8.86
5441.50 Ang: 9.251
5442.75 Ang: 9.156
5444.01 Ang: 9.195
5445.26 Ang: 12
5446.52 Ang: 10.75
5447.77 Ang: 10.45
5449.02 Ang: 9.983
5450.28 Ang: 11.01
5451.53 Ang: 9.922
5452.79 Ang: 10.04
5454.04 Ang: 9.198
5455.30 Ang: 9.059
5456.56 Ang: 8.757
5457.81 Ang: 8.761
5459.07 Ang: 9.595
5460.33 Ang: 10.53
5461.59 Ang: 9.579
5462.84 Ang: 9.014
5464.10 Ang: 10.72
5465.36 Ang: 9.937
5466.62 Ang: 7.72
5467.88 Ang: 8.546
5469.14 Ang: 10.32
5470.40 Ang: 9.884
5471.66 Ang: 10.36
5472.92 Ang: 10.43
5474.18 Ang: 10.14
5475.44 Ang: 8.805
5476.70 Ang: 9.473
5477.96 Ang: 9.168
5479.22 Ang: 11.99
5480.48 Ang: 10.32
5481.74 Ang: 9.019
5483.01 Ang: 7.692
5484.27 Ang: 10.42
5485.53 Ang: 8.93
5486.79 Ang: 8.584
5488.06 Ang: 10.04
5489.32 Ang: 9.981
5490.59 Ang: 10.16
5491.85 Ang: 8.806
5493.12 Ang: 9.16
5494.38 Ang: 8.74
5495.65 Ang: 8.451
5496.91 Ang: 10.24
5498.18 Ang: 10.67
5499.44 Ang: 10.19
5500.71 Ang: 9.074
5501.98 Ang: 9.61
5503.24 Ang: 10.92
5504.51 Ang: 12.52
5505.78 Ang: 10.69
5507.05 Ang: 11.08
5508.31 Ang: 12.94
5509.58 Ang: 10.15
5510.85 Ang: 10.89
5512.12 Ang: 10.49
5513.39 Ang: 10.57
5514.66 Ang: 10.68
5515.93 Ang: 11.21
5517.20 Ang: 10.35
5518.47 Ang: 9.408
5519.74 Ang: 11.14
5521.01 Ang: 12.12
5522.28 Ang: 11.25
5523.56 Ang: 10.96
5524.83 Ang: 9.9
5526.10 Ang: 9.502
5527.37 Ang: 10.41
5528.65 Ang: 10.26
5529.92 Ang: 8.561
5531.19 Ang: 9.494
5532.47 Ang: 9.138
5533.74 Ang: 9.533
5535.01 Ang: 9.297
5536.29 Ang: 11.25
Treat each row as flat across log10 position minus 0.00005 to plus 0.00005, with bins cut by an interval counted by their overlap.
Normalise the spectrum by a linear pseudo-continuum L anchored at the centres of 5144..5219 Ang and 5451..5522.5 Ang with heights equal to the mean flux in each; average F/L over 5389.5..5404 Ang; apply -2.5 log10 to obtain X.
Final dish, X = -0.07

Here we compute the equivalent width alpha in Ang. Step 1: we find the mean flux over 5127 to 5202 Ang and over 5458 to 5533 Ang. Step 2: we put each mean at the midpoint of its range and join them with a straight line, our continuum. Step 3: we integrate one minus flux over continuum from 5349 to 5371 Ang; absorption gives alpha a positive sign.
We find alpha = -1.4 Ang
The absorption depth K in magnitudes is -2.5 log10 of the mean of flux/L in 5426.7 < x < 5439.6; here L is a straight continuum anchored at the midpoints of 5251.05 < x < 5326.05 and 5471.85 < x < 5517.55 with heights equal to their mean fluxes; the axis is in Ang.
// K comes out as 0.10 mag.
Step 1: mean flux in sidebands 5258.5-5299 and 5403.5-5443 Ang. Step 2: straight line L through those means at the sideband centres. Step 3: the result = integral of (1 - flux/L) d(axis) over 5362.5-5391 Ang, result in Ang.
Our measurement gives -1.98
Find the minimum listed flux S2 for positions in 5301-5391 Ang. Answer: 8.631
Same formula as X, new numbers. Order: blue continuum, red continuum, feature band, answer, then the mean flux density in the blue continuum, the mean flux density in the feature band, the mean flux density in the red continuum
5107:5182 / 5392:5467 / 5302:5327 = -0.088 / 9.87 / 10.7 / 9.86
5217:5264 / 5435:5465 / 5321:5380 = -0.044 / 10.5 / 10.5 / 9.63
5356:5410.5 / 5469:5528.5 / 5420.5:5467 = 0.092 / 10.7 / 9.56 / 10.2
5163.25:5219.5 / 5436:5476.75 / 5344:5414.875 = -0.104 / 9.42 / 10.5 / 9.62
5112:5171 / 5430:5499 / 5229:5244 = -0.056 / 9.98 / 10.4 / 9.57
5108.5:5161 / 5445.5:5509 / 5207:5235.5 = -0.012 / 10.3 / 10.3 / 9.86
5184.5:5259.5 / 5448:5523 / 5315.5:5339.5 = -0.032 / 10.3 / 10.5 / 10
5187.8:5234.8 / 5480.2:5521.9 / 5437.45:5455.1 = 0.036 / 10.1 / 9.82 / 10.2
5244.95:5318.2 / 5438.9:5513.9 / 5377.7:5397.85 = -0.036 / 10.5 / 10.5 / 9.86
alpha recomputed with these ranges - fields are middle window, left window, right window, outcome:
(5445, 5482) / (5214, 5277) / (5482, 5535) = 1.2 Ang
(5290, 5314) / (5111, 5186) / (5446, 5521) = -1.7 Ang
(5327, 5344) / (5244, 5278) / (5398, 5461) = -0.2 Ang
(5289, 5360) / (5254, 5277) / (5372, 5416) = -1.0 Ang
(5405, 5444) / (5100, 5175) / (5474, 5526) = 2.1 Ang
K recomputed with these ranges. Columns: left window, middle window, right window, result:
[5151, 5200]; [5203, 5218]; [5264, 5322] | -0.04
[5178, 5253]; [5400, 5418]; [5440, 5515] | -0.03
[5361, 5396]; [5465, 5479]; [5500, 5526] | 0.12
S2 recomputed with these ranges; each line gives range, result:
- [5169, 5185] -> 7.248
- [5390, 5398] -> 9.116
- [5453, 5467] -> 7.72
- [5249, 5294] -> 8.68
